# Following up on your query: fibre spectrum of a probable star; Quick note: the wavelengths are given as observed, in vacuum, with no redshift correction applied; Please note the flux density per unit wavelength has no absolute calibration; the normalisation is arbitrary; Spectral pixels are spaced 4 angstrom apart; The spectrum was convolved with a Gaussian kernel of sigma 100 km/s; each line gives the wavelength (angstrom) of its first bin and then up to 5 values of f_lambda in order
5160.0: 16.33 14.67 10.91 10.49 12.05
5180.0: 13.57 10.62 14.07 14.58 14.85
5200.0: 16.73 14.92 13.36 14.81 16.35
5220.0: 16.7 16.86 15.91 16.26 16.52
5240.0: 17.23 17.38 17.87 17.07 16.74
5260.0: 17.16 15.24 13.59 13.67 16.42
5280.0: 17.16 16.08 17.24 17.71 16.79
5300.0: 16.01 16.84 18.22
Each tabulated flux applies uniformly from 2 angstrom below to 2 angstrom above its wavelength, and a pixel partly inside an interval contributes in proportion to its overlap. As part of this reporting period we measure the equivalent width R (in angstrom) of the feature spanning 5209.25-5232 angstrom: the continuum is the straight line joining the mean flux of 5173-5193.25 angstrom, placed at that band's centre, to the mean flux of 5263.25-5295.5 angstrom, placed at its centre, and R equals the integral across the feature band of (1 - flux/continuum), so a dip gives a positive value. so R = -3.3 angstrom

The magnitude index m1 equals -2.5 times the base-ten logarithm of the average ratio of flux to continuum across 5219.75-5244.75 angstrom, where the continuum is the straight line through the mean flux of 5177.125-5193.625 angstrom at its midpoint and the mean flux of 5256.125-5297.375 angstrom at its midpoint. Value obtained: -0.14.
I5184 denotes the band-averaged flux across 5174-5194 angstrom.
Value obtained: 13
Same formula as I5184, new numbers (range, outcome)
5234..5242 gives 16.9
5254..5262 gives 16.9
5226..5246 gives 16.7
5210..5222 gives 16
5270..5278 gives 15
